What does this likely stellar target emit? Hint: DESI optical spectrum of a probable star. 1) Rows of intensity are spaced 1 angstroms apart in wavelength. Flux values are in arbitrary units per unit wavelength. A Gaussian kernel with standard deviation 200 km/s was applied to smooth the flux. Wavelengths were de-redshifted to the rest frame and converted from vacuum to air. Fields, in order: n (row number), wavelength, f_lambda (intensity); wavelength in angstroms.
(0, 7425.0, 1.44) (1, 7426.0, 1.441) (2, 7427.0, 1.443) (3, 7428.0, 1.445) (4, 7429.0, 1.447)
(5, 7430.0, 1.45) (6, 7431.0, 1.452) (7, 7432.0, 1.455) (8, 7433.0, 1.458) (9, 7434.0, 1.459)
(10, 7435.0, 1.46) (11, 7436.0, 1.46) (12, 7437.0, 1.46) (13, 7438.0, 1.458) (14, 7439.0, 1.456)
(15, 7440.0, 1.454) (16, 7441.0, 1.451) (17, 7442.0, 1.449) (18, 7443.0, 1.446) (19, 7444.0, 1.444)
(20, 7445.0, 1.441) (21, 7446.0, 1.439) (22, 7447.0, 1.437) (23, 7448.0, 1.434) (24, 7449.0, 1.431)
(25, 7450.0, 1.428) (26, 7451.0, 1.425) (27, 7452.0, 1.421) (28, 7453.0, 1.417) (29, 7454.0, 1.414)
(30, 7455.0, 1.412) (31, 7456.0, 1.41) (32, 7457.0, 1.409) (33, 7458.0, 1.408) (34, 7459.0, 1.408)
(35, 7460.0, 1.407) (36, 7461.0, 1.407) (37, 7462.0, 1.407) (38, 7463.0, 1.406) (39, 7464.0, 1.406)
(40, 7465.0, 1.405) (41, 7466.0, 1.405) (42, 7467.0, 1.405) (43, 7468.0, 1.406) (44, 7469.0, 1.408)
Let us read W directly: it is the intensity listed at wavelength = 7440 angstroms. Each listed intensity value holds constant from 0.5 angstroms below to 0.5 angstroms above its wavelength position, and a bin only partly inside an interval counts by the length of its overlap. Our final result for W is 1.454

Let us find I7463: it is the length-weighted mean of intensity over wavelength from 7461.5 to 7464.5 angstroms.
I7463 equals 1.41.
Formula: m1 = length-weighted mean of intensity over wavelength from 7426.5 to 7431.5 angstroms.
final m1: 1.45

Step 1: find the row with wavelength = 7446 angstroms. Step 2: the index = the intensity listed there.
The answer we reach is 1.439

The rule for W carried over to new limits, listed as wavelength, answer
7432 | 1.455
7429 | 1.447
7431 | 1.452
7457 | 1.409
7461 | 1.407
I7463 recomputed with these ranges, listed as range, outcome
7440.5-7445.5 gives 1.45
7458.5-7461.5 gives 1.41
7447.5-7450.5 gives 1.43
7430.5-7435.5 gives 1.46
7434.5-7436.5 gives 1.46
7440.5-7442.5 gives 1.45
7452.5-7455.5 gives 1.41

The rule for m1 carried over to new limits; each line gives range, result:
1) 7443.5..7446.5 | 1.44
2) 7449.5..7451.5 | 1.43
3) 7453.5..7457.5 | 1.41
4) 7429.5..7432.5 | 1.45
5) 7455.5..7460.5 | 1.41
